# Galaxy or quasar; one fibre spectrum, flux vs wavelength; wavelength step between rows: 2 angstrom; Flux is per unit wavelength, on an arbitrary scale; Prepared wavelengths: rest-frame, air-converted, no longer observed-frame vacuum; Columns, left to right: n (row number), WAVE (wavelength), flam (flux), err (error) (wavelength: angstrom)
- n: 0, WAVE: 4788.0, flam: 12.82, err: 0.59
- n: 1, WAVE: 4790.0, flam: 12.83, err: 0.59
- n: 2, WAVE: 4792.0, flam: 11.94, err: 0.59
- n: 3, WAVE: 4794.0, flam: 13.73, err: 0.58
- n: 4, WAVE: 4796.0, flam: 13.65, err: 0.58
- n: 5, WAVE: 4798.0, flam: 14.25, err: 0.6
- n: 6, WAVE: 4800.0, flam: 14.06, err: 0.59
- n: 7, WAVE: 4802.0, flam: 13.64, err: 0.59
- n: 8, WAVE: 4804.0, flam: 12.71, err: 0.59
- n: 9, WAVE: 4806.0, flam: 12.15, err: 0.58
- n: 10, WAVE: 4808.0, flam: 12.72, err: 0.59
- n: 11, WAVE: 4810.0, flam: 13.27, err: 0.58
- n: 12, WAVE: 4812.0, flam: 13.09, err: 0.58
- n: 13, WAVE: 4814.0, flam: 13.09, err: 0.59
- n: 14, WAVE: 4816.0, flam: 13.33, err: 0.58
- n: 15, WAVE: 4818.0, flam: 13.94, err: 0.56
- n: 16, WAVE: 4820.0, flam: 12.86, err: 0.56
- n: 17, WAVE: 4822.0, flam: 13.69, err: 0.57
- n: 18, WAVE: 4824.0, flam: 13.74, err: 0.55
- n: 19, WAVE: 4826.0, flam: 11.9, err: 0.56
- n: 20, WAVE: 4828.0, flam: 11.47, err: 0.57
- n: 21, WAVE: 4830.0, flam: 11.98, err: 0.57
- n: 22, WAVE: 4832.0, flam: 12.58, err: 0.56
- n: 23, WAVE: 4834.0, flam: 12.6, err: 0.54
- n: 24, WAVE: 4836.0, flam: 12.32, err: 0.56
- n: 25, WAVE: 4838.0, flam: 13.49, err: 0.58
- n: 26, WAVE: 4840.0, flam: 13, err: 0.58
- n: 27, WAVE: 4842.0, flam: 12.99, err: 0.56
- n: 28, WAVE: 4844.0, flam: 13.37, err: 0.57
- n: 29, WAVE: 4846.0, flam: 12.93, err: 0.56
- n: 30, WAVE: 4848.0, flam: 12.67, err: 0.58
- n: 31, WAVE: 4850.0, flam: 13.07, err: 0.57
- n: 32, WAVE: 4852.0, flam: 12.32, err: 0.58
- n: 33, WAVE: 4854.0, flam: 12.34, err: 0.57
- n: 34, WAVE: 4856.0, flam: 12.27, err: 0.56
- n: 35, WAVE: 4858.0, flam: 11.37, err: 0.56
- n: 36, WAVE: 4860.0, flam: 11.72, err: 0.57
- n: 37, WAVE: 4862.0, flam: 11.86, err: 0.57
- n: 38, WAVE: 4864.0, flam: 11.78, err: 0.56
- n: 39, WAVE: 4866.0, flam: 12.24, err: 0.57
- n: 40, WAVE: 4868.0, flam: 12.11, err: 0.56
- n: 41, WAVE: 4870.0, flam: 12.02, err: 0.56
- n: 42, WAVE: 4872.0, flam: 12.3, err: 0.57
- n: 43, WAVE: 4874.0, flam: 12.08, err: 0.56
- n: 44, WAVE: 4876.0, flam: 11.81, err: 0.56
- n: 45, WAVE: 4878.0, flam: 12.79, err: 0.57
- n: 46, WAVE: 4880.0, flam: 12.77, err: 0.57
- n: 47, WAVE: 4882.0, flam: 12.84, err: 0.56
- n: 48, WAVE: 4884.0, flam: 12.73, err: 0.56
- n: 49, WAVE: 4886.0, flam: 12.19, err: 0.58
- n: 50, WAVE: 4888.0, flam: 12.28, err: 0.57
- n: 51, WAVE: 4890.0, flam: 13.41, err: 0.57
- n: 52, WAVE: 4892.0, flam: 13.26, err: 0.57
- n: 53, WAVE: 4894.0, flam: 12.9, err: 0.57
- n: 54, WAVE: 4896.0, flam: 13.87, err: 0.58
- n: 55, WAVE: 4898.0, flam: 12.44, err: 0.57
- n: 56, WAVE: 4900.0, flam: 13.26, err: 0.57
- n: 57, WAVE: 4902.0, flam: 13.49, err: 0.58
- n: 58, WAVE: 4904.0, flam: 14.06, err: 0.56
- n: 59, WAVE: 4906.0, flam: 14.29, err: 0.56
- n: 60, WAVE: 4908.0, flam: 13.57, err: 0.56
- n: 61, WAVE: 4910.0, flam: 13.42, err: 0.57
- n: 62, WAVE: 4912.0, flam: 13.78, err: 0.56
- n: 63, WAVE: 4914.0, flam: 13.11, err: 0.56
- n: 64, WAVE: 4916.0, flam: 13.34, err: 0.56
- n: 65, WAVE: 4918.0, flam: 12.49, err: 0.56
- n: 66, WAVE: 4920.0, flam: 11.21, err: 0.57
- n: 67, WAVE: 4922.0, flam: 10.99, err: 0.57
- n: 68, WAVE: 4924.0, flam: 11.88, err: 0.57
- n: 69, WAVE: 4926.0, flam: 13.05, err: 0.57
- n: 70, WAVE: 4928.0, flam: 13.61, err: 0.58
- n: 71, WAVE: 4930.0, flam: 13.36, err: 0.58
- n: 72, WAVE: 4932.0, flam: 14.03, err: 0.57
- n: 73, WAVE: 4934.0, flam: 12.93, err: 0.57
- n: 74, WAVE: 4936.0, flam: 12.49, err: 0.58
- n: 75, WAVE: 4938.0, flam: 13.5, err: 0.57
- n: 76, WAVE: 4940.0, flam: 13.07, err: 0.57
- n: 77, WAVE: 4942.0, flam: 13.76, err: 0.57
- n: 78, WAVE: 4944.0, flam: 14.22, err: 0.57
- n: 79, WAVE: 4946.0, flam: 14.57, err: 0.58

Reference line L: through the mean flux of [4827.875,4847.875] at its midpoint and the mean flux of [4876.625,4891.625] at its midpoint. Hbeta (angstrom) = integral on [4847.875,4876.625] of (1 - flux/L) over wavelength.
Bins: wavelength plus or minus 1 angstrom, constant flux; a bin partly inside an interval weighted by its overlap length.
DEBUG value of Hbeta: 1.36 angstrom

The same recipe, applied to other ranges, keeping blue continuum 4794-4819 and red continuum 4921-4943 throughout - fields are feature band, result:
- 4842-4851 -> 0.1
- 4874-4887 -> 0.6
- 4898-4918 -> -0.7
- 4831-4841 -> 0.3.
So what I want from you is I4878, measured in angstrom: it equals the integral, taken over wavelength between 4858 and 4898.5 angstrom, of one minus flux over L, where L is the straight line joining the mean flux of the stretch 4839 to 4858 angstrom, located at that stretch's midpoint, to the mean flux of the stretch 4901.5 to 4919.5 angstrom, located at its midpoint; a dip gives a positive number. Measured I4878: 1.9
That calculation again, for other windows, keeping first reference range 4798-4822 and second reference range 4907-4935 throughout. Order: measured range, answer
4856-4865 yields 0.9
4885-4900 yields 0.1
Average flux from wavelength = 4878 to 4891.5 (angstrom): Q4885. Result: 12.7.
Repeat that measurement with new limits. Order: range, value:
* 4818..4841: 12.7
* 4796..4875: 12.7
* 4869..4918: 13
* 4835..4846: 13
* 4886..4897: 13.1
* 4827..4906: 12.6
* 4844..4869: 12.3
